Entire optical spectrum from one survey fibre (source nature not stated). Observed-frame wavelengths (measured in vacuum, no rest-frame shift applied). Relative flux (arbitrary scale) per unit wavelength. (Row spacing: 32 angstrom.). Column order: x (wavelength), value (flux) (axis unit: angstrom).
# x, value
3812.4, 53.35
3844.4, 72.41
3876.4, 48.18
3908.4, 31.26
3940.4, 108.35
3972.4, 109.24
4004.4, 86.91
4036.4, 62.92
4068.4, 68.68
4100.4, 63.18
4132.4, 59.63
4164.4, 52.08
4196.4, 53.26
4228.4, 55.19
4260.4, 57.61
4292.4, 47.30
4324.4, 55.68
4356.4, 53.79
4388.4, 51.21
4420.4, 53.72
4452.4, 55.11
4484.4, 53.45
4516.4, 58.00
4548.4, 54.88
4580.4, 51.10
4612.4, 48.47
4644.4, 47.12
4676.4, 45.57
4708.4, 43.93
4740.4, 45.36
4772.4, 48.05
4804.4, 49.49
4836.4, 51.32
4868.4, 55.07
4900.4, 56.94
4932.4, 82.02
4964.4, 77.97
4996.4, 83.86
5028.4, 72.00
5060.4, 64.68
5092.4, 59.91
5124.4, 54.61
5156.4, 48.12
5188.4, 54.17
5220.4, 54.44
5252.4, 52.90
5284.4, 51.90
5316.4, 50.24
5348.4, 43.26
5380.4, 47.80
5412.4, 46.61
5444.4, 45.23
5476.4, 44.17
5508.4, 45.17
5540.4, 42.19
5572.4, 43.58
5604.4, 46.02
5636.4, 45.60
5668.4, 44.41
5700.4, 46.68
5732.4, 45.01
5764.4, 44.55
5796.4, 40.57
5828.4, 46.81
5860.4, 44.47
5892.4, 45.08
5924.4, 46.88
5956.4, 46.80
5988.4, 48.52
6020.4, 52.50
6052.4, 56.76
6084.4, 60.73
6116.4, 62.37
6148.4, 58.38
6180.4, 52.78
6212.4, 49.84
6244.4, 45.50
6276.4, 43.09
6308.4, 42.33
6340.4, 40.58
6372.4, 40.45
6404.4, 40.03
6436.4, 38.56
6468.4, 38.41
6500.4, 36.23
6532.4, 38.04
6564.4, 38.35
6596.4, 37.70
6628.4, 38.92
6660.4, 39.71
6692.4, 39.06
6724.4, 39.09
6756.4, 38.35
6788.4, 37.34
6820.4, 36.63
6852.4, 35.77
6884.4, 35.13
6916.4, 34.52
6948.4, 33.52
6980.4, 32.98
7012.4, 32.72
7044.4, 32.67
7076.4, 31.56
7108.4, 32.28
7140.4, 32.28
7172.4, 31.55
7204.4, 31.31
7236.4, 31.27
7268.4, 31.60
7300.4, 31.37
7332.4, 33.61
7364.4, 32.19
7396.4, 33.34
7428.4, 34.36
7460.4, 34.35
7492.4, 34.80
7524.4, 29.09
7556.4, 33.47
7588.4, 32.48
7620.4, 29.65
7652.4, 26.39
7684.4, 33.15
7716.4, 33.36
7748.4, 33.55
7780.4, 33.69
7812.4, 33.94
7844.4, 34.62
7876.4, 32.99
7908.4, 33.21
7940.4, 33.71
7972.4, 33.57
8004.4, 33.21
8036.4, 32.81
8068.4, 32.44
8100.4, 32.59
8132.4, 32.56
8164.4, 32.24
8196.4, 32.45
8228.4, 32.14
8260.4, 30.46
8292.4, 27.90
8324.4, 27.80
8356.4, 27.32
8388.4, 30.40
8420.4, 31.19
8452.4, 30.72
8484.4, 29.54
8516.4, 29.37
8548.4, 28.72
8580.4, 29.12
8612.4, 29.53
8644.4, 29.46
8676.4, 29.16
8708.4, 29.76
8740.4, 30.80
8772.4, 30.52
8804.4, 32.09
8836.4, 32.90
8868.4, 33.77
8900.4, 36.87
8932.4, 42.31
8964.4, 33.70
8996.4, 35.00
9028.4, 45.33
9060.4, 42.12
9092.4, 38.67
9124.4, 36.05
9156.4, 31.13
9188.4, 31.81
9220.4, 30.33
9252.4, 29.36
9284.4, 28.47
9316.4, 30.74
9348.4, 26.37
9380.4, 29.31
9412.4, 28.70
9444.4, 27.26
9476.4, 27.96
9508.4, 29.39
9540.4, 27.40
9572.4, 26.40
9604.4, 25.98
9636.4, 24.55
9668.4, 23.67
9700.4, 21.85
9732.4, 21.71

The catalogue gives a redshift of 2.229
